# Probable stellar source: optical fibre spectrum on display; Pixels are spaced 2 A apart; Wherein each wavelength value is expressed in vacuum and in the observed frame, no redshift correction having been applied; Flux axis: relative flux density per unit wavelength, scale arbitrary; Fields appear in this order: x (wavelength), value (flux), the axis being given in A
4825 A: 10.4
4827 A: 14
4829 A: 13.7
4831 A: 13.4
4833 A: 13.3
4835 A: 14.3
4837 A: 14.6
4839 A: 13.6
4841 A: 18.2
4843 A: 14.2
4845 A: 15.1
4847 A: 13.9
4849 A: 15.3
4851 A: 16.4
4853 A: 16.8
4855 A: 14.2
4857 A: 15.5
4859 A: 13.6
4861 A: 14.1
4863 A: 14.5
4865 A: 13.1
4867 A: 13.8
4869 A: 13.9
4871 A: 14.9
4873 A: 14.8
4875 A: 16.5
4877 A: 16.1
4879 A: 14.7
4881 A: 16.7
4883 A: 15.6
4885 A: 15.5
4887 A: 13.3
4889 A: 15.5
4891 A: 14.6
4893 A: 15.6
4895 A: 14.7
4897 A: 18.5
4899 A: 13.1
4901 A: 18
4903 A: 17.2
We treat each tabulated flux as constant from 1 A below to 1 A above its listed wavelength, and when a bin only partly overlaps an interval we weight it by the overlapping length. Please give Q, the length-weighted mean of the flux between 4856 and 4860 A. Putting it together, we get 14.6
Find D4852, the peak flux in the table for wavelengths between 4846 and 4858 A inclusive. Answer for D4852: 16.8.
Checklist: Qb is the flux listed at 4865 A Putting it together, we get 13.1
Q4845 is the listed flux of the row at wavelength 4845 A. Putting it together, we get 15.1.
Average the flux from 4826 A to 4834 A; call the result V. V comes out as 13.6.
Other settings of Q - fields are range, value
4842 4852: 15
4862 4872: 14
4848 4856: 15.7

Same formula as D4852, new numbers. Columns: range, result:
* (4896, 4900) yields 18.5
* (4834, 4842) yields 18.2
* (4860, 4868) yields 14.5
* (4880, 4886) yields 16.7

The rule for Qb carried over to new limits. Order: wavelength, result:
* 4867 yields 13.8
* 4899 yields 13.1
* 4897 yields 18.5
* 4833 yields 13.3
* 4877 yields 16.1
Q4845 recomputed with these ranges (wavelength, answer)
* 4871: 14.9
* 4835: 14.3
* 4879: 14.7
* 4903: 17.2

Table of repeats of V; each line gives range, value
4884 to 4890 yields 14.8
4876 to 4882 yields 15.8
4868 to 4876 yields 15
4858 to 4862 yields 13.8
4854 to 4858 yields 14.8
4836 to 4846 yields 15.1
